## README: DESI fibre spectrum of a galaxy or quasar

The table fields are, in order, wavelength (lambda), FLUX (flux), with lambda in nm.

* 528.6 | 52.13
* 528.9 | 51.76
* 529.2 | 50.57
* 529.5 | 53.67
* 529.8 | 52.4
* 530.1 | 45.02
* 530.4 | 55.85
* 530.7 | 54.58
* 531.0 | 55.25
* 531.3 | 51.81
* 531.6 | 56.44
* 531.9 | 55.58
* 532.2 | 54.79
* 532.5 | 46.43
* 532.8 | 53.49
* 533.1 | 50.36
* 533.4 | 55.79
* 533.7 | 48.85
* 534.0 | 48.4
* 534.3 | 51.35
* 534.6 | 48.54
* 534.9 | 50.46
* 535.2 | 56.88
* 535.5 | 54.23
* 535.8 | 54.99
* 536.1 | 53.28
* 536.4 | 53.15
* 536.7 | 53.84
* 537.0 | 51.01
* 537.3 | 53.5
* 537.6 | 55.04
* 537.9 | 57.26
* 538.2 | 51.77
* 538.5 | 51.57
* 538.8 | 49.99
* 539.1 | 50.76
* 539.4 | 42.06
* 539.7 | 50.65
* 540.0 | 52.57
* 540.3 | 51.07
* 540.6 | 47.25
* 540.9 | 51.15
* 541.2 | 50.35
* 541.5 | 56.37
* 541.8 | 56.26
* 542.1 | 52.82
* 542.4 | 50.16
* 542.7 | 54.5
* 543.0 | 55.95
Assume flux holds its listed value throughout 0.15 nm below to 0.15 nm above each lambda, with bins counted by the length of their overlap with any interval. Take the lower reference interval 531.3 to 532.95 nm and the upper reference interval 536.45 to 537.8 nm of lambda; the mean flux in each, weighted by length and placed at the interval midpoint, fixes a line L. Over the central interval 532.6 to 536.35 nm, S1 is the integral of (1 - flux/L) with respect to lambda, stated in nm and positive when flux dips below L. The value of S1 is 0.082 nm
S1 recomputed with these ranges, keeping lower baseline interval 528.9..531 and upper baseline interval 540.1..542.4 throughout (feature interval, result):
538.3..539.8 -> 0.09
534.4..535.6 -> -0.01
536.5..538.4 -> -0.06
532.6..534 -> 0.02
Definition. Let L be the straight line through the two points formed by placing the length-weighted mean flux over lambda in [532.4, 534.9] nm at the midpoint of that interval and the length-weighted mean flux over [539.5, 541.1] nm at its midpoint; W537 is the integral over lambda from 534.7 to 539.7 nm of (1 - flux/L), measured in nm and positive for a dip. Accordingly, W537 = -0.201 nm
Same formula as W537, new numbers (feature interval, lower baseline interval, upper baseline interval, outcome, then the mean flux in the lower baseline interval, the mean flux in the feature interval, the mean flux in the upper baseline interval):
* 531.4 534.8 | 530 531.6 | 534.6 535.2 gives 0.03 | 53.1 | 51.8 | 51.6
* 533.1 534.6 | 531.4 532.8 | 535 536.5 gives 0.09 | 53.3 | 50.8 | 54.4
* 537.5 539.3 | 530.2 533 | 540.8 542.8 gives 0.03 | 53.6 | 52.4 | 53.1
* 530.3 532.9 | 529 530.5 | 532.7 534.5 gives -0.12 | 51.4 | 53.8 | 51.2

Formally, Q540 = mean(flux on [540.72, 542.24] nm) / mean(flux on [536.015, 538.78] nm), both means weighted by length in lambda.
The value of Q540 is 1.0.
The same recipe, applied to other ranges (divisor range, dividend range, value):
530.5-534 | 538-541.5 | 0.95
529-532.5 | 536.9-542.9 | 0.98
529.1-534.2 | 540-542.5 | 0.99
